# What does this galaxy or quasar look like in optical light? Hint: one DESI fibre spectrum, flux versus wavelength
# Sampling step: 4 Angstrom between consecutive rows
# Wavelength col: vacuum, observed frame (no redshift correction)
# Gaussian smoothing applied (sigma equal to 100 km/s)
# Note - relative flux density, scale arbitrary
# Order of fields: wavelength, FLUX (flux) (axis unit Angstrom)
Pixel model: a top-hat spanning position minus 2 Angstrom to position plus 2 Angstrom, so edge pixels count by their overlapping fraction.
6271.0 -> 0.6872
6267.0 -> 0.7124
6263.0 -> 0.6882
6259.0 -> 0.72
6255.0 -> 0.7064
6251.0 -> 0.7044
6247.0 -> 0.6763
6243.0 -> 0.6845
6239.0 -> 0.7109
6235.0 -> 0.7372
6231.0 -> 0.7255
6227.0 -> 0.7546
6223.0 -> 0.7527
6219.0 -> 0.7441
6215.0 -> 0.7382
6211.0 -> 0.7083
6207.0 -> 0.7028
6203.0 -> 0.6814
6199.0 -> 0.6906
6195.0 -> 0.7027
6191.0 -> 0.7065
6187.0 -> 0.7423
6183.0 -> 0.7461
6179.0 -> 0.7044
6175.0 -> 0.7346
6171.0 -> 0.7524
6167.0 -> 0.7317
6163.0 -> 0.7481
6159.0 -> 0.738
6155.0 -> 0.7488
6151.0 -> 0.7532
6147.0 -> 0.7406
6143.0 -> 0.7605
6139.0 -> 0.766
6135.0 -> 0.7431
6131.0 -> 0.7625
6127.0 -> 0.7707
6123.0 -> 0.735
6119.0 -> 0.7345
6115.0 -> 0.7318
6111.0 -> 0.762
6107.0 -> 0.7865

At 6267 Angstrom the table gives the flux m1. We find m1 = 0.7124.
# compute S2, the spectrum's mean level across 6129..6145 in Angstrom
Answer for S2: 0.758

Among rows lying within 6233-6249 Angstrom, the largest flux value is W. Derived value 0.7372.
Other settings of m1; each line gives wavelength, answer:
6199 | 0.6906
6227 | 0.7546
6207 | 0.7028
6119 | 0.7345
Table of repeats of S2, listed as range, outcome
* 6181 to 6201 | 0.718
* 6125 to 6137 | 0.759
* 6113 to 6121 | 0.733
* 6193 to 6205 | 0.692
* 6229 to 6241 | 0.725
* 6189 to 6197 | 0.705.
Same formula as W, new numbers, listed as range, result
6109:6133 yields 0.7707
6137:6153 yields 0.766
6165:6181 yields 0.7524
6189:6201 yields 0.7065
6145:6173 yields 0.7532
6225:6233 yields 0.7546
